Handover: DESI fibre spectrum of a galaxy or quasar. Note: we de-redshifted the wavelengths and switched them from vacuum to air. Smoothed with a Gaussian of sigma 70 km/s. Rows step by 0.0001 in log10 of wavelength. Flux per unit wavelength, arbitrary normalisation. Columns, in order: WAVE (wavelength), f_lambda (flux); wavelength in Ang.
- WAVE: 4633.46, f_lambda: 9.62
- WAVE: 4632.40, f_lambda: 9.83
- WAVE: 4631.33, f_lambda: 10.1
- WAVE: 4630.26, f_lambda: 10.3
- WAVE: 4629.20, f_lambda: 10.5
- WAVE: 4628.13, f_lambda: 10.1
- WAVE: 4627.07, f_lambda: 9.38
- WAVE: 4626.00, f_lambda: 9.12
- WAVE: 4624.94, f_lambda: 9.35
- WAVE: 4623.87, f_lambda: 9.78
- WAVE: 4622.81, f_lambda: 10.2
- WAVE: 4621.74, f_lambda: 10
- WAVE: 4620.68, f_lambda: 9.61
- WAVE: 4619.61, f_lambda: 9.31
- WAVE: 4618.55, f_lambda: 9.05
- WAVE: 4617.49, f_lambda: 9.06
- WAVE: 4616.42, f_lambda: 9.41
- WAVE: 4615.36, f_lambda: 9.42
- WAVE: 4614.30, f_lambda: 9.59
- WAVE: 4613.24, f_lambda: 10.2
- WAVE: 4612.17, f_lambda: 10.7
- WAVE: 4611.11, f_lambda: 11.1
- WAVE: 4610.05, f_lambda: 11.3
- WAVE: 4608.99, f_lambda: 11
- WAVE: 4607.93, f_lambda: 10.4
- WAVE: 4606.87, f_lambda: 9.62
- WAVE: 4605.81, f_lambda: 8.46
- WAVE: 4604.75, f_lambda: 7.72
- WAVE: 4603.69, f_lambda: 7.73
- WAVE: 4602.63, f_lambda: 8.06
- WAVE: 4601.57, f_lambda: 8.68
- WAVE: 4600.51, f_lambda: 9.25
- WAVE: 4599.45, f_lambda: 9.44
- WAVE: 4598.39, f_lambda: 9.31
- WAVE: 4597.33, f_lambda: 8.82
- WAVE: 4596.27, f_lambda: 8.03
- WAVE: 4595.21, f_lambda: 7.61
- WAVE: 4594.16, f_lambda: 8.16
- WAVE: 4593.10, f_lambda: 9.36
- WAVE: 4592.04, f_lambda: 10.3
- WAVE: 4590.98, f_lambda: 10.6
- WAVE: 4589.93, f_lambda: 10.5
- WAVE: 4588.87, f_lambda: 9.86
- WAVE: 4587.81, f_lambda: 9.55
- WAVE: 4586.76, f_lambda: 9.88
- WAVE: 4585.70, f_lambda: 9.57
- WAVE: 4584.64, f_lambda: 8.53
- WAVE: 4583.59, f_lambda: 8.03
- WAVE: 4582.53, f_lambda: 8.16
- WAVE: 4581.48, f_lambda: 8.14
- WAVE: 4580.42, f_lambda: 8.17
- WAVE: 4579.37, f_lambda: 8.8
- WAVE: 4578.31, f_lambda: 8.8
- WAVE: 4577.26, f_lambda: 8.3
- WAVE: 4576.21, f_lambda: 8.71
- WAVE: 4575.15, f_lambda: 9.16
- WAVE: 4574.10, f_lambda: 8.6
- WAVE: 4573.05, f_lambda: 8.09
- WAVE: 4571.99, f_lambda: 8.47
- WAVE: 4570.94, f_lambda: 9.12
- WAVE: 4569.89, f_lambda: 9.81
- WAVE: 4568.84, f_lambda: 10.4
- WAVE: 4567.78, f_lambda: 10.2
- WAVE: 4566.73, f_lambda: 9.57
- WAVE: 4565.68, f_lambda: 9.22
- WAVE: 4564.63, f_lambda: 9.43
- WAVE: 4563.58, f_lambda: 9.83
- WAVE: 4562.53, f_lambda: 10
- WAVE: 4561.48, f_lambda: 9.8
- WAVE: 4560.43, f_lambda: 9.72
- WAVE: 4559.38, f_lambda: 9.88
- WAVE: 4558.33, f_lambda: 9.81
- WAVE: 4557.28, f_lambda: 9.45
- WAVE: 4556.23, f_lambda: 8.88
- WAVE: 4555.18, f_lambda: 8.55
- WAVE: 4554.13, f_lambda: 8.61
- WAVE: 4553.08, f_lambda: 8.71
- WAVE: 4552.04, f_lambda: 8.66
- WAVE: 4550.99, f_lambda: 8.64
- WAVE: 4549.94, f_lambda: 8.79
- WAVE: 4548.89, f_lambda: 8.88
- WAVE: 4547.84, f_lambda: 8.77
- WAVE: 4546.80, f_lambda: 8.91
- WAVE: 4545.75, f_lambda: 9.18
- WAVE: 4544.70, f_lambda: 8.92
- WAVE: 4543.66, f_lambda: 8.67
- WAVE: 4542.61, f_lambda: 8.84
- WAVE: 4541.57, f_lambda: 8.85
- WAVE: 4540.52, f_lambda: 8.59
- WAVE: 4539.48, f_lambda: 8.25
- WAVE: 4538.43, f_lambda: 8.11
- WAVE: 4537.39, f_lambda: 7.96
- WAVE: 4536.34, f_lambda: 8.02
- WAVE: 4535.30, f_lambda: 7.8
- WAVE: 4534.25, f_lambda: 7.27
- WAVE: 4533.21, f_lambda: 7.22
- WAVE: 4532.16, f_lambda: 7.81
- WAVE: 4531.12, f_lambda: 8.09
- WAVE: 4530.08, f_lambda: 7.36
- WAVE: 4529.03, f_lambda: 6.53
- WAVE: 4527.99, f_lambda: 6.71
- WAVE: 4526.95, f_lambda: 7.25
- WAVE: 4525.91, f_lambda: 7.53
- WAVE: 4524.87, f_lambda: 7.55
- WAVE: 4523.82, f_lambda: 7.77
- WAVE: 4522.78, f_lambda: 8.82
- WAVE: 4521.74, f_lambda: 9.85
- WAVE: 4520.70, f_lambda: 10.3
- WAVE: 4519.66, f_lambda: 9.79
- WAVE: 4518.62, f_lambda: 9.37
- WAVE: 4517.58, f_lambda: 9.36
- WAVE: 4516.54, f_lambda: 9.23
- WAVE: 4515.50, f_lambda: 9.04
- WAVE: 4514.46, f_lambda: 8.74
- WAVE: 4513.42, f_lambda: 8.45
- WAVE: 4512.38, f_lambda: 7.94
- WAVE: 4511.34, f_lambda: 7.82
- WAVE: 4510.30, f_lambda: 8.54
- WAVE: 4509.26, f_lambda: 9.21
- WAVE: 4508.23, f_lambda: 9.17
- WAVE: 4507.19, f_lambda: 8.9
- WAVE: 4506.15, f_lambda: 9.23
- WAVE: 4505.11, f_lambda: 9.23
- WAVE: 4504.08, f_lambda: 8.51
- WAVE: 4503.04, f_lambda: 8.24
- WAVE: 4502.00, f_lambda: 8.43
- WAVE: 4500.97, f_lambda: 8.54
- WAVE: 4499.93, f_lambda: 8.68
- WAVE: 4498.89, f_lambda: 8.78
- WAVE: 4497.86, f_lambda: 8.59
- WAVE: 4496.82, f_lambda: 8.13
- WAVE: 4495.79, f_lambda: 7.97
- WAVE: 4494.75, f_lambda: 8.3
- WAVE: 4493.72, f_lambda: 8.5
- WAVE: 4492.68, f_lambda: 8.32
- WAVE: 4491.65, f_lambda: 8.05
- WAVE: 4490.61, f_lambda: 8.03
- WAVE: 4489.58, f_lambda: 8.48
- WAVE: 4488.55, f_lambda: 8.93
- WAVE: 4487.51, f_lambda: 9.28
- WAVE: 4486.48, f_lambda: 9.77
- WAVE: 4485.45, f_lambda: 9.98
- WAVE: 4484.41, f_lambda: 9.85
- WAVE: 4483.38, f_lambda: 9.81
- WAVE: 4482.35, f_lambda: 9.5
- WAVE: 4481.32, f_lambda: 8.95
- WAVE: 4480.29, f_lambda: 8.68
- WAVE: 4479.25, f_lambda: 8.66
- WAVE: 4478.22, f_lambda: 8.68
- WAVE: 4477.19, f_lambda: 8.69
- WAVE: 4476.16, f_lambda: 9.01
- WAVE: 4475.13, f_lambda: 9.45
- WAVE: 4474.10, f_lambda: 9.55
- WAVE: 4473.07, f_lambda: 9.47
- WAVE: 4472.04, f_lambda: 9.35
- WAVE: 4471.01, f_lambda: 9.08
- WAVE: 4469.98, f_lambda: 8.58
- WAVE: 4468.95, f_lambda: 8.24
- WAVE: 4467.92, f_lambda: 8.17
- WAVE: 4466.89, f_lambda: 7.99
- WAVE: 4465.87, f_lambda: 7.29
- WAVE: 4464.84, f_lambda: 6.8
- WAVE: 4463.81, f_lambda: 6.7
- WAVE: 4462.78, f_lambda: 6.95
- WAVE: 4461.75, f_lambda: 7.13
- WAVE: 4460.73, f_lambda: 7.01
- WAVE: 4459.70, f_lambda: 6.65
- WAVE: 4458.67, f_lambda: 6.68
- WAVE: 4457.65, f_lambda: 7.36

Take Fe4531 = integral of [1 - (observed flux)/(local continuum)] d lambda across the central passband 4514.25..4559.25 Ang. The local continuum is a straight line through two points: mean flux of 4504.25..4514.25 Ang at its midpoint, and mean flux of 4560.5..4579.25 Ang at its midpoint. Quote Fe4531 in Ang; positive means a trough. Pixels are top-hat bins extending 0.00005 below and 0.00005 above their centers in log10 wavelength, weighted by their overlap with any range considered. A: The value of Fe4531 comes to 2.3 Ang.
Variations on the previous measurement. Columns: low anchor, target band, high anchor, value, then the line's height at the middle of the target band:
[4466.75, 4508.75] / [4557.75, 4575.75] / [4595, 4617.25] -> -0.6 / 9.17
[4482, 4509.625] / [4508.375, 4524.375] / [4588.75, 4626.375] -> 0.0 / 8.94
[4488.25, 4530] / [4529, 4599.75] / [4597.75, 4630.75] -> 1.6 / 9.07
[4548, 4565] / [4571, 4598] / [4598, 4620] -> 1.3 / 9.35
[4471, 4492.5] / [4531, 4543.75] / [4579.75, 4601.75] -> 1.4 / 9.07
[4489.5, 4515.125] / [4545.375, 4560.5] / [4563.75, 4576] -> 0.1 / 9.09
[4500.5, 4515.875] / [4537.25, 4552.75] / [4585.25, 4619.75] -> 0.5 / 8.96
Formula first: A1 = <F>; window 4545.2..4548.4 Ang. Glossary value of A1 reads 8.95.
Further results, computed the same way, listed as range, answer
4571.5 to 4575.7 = 8.57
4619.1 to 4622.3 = 9.62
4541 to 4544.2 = 8.8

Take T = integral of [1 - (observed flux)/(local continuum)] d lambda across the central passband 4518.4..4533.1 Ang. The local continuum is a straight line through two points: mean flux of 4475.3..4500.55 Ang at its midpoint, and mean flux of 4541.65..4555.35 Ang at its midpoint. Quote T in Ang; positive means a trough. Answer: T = 1.1 Ang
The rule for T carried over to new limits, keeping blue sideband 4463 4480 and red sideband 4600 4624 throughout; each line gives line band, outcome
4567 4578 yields 0.2 Ang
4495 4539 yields 2.1 Ang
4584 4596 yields 0.0 Ang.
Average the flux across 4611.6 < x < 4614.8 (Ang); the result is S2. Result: 10.2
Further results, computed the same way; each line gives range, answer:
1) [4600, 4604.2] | 8.43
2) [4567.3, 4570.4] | 10.1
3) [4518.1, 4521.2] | 9.82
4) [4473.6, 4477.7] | 9.18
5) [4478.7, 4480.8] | 8.64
